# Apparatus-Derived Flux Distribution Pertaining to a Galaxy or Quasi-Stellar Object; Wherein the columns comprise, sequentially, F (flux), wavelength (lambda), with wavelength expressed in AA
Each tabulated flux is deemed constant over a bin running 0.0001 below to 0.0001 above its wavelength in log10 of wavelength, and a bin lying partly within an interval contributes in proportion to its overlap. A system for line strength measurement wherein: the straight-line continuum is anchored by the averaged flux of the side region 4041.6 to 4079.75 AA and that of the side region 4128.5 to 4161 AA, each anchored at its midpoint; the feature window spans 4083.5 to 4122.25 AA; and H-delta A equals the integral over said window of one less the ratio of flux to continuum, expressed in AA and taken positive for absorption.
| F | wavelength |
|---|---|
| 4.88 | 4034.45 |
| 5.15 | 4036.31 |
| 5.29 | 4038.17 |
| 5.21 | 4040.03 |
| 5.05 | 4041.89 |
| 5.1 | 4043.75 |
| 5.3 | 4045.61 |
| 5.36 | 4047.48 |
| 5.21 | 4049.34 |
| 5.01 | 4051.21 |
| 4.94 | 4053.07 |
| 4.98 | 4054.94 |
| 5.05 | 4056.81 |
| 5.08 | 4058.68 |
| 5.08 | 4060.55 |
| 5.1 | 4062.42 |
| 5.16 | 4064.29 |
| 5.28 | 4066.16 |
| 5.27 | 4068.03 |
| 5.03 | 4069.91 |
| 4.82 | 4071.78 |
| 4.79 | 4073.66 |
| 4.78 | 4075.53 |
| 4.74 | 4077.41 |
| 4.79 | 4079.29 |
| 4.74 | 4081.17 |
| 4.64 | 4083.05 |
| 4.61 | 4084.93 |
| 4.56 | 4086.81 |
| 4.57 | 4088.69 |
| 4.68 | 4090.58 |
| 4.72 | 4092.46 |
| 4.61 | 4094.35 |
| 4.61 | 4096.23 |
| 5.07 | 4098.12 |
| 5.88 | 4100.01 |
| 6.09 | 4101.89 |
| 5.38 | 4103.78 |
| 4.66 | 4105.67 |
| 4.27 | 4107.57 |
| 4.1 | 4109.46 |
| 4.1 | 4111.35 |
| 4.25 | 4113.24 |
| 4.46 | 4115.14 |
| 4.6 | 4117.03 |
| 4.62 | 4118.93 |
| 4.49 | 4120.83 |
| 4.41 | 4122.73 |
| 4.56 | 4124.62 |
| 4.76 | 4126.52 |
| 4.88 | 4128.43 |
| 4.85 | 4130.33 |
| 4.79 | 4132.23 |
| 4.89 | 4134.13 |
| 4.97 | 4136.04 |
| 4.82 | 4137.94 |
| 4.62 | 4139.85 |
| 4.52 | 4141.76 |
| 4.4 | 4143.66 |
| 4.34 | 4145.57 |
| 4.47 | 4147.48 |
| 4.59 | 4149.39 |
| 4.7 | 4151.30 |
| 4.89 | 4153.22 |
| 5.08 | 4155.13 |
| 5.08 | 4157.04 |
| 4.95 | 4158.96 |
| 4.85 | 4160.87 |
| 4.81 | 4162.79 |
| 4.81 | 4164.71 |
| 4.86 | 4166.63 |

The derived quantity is 1.5 AA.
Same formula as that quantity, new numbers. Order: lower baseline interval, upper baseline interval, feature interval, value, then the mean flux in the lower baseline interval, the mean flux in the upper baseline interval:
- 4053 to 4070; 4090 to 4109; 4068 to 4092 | 1.40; 5.11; 4.98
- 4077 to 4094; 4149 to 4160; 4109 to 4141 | 1.29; 4.67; 4.9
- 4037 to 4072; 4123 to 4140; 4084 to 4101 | 0.49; 5.13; 4.79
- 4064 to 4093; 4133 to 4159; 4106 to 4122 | 1.33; 4.82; 4.73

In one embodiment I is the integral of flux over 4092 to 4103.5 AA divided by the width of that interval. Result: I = 5.2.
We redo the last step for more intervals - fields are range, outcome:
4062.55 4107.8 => 4.92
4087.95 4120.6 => 4.74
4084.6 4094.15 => 4.63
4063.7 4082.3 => 4.93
